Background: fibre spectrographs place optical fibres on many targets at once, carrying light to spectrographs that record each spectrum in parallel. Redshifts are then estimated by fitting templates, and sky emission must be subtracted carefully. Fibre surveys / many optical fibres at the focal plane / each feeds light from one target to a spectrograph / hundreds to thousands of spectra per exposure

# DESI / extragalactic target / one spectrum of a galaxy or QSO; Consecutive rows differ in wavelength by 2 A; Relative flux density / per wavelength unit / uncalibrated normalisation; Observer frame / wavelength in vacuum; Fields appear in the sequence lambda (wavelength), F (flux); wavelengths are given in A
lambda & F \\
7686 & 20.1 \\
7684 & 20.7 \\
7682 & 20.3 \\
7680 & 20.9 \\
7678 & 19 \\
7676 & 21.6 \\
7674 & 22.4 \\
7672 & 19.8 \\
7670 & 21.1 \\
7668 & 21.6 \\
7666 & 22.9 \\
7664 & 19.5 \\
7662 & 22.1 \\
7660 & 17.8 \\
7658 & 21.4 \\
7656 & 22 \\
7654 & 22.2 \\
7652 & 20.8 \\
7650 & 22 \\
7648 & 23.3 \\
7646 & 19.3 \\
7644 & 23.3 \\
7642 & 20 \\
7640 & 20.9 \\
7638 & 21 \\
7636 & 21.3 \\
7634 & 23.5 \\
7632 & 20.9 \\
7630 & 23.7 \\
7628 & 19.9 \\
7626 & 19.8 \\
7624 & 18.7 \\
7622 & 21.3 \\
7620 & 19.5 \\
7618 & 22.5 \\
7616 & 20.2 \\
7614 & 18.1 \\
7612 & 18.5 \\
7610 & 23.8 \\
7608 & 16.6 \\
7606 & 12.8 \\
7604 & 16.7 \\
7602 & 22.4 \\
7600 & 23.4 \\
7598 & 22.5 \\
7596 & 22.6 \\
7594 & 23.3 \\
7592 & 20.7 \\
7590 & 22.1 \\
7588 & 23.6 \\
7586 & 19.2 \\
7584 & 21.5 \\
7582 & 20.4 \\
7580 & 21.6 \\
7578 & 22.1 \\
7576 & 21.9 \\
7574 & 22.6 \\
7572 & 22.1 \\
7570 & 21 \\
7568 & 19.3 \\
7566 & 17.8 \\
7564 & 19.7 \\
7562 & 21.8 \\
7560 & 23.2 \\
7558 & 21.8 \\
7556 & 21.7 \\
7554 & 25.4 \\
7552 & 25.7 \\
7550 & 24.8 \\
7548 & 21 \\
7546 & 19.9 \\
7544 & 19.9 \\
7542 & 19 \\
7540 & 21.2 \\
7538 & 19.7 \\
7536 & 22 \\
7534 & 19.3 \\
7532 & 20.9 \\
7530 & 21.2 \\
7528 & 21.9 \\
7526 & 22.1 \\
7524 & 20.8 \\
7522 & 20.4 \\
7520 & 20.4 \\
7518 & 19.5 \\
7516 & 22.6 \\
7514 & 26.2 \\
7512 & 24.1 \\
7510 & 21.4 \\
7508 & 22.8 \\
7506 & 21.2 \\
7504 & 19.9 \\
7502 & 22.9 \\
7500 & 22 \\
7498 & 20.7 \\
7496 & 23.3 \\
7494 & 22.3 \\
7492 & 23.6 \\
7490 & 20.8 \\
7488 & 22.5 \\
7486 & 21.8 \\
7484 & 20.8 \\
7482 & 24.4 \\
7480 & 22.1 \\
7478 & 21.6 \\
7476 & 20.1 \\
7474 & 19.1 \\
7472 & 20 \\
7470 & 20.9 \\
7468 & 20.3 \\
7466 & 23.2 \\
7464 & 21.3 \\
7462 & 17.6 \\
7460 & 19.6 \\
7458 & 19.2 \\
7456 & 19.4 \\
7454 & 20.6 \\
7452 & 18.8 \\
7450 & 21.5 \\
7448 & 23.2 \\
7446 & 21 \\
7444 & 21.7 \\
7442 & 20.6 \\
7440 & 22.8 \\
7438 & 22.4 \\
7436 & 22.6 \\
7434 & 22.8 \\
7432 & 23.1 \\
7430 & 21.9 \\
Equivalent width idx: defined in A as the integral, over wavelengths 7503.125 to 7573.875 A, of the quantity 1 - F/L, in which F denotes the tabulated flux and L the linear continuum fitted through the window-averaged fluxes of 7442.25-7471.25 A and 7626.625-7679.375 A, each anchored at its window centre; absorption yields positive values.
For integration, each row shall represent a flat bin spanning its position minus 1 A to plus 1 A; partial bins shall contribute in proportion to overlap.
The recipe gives -2.11 A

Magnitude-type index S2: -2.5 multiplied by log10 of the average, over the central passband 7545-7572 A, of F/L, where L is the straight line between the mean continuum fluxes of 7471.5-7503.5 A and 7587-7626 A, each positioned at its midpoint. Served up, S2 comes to -0.041 mag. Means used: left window 21.7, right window 20.5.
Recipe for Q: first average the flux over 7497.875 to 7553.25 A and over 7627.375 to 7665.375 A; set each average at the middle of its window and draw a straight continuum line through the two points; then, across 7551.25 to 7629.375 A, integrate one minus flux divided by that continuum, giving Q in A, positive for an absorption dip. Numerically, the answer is 1.8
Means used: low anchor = 21.6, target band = 21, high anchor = 21.3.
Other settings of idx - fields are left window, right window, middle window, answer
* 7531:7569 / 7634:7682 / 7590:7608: 0.69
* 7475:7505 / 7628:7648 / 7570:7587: 0.23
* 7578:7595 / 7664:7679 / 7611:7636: 0.92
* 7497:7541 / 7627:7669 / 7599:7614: 1.63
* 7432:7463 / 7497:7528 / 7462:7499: -0.15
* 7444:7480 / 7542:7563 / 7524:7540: 0.67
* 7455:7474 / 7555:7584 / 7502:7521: -1.34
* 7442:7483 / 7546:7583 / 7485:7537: -1.27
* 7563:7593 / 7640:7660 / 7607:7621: 0.87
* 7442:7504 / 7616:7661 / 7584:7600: -0.70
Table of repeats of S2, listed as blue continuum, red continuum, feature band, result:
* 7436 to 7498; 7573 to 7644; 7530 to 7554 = -0.02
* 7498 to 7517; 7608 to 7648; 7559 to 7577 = 0.03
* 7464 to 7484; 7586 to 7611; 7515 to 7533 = 0.00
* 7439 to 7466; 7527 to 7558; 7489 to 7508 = -0.04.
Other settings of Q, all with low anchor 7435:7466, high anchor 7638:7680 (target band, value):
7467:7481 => 0.2 A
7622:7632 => 0.2 A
